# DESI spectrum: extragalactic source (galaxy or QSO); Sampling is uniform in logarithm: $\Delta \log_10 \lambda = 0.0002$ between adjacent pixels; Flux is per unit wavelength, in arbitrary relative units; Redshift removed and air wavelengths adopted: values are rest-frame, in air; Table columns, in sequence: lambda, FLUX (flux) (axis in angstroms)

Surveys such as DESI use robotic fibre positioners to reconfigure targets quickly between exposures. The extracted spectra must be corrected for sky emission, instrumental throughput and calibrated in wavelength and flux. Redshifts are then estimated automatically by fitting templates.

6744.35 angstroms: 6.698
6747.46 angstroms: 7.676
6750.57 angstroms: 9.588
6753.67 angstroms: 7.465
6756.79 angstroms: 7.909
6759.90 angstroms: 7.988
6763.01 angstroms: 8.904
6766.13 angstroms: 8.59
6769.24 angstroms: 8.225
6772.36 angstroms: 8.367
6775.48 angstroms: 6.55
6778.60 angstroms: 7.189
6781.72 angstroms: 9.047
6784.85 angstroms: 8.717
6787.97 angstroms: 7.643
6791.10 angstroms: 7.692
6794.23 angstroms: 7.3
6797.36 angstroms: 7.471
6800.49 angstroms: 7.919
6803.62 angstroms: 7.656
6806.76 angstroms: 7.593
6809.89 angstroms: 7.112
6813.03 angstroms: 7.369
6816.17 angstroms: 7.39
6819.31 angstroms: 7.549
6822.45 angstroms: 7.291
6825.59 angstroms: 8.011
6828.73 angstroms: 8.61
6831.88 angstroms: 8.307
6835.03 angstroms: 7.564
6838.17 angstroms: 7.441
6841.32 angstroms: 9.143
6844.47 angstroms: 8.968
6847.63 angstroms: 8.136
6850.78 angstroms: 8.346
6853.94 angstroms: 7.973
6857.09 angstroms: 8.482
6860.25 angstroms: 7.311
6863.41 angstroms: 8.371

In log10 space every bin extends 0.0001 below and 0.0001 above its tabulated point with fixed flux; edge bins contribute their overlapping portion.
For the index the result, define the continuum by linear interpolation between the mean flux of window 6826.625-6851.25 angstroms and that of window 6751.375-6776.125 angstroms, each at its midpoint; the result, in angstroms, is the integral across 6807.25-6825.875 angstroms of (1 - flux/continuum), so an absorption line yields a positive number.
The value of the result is 1.9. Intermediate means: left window 8.1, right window 8.31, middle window 7.42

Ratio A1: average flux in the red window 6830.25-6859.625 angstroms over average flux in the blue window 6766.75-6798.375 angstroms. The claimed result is 1.05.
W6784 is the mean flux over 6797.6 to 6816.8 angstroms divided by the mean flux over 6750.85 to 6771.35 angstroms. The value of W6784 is 0.9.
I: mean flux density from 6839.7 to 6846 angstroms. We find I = 9.05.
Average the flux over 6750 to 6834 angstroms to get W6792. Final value 7.88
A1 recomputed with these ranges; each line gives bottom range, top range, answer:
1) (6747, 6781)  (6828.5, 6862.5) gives 1.01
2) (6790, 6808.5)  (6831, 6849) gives 1.09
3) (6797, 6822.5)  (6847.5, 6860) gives 1.09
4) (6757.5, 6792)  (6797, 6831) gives 0.95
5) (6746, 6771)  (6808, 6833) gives 0.93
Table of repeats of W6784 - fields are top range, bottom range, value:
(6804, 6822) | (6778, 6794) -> 0.92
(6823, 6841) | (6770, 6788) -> 1.01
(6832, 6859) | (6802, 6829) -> 1.09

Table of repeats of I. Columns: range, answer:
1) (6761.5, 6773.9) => 8.52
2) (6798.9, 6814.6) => 7.53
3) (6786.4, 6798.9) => 7.53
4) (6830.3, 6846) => 8.28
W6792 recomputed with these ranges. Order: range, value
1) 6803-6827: 7.49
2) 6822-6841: 7.99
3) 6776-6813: 7.71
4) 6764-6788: 8.09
